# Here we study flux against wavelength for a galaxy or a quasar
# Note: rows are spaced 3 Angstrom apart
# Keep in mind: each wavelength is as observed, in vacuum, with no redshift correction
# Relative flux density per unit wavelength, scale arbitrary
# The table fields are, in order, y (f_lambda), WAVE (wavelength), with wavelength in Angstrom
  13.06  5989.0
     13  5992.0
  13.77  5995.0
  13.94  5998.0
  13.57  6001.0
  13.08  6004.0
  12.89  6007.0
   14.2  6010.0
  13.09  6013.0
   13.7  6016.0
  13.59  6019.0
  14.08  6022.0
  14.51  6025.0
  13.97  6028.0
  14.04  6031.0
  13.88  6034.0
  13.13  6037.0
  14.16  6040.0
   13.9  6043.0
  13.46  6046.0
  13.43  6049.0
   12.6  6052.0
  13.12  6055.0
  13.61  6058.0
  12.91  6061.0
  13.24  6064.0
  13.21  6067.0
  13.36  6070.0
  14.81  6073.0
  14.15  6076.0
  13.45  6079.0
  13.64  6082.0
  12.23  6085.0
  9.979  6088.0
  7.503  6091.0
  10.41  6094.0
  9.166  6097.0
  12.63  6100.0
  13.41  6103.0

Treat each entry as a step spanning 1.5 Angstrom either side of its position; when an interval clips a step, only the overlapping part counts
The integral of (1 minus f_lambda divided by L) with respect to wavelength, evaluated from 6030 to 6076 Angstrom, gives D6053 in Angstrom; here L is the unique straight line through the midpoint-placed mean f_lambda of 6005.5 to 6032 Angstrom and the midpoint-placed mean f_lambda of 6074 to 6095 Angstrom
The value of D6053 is -3.0 Angstrom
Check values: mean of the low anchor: 13.8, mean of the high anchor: 11.7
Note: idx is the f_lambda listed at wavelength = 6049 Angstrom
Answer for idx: 13.43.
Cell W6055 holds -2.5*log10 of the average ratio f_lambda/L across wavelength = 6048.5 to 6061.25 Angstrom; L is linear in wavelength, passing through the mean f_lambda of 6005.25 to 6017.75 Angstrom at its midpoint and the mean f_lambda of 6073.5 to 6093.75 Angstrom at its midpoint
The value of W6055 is -0.05 mag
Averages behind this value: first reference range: 13.5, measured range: 13.1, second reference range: 11.9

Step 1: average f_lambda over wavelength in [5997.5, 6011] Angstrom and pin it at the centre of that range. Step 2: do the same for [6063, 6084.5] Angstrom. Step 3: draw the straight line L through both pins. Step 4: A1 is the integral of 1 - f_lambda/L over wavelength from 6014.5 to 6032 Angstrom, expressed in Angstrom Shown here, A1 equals -0.6 Angstrom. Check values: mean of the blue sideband 13.5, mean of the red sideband 13.6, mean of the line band 14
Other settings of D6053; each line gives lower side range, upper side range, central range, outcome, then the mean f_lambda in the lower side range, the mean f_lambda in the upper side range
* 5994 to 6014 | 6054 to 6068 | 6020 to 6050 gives -1.1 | 13.5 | 13.2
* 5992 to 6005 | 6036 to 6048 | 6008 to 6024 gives -0.2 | 13.5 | 13.7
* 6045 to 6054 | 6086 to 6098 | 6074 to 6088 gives -3.6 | 13.1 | 9.39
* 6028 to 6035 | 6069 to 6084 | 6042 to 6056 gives 0.6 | 14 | 13.8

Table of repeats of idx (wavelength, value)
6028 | 13.97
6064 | 13.24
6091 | 7.503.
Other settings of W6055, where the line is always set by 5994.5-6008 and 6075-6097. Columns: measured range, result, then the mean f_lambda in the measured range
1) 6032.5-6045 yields -0.10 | 13.8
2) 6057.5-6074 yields -0.14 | 13.5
